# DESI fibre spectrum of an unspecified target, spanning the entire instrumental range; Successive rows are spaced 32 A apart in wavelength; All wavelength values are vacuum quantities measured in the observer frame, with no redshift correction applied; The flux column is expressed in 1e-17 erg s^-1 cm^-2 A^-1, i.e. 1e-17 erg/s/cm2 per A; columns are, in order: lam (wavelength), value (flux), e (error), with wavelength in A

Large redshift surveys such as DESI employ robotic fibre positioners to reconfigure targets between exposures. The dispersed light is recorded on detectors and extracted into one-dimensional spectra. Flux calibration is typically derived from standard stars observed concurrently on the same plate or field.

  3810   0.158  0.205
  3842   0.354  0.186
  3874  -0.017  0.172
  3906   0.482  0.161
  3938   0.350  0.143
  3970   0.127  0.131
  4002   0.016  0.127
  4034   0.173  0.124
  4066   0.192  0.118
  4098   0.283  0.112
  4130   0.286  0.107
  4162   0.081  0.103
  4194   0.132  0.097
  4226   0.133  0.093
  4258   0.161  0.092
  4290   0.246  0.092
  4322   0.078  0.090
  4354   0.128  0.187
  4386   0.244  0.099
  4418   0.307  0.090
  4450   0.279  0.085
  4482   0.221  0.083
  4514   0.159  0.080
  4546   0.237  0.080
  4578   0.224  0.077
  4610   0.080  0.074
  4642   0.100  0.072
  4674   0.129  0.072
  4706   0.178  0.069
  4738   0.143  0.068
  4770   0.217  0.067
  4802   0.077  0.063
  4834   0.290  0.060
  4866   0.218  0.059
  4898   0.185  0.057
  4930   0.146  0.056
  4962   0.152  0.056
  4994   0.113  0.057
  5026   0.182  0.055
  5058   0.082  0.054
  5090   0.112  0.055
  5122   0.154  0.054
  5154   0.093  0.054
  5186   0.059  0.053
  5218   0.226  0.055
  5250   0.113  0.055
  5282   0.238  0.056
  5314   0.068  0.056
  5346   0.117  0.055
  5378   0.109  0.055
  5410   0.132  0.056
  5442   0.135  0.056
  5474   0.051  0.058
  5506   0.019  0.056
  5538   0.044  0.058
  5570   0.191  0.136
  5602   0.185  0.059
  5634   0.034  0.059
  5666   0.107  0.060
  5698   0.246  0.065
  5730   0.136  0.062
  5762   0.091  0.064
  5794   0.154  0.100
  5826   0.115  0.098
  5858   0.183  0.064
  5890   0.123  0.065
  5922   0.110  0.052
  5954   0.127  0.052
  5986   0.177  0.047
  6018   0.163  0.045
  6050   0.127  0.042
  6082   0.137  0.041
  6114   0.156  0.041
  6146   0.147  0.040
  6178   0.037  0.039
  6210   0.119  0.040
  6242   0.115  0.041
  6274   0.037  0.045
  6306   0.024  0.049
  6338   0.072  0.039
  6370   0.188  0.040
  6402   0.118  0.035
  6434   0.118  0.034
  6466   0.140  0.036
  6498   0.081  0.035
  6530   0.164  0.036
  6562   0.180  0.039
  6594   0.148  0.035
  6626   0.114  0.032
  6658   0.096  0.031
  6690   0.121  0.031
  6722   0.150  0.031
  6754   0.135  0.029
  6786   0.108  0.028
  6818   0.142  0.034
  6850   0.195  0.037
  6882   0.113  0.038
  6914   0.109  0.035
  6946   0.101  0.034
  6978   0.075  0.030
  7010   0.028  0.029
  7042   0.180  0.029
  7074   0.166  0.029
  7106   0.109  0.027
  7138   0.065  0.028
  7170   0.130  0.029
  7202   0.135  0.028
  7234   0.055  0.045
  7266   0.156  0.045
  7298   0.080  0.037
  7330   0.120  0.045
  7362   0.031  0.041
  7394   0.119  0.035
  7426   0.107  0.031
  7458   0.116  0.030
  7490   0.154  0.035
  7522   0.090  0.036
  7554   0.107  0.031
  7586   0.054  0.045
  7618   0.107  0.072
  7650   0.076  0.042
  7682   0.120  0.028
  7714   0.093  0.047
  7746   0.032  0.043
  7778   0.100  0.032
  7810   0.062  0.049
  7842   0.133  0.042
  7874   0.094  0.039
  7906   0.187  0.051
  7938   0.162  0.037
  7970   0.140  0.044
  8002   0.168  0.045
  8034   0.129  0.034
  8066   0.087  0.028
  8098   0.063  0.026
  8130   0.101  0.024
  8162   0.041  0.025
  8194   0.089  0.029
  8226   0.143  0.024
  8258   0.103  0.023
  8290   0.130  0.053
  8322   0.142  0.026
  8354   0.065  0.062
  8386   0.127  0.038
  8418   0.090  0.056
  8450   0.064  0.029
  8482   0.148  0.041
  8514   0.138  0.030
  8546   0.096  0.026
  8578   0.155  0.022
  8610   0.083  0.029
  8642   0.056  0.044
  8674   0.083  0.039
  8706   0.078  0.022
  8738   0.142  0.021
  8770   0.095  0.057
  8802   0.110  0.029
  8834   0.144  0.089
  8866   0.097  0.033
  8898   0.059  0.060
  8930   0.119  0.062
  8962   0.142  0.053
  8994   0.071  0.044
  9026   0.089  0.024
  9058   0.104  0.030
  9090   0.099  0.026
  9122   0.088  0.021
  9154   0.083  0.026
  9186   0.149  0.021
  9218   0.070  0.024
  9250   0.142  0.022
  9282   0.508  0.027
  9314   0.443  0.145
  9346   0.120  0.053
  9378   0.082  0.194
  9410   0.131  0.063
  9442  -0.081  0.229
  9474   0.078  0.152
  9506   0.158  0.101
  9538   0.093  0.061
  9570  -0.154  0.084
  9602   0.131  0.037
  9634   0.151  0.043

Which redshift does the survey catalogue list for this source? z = 1.49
